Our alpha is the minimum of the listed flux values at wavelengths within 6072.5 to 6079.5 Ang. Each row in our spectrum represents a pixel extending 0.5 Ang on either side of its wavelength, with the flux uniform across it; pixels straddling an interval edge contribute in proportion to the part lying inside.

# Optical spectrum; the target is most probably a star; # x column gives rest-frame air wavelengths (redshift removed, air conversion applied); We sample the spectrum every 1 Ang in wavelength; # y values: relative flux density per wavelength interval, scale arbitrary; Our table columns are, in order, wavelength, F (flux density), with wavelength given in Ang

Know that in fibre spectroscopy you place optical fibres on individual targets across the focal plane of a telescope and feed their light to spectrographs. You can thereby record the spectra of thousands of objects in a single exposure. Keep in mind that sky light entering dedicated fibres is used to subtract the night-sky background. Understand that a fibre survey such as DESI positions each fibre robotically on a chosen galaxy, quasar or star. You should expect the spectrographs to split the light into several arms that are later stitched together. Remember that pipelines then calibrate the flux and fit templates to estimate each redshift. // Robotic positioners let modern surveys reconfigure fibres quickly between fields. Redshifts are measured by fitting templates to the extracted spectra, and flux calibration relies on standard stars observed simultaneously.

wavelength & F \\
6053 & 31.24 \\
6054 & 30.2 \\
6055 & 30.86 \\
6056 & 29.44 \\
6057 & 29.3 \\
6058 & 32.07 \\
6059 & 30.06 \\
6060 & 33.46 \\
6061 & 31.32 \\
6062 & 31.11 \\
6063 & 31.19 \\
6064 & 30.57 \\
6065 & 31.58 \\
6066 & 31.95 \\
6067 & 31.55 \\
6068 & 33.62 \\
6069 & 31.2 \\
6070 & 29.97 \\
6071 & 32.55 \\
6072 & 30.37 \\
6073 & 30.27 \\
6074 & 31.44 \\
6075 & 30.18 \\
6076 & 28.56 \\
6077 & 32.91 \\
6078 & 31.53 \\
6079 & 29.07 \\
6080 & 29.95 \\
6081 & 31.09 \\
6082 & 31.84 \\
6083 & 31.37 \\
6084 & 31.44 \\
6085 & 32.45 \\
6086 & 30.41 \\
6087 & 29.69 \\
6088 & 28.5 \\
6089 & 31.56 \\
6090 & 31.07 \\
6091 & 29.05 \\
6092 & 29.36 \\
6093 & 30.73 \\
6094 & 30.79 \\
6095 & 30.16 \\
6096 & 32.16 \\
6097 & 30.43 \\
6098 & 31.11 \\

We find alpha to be 28.56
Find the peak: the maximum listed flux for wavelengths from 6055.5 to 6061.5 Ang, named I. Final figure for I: 33.46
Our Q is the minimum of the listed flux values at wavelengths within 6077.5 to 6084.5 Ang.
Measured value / 29.07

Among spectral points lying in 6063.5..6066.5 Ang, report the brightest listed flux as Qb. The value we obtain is 31.95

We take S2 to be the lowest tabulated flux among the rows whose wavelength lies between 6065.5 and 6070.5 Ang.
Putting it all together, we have 29.97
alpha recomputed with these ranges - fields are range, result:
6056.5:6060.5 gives 29.3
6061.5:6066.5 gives 30.57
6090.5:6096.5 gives 29.05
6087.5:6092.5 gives 28.5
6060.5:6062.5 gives 31.11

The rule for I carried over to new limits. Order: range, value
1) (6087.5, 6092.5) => 31.56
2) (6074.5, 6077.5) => 32.91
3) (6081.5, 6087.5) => 32.45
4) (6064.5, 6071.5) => 33.62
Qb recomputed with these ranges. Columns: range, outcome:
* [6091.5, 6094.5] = 30.79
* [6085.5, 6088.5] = 30.41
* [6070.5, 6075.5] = 32.55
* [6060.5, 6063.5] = 31.32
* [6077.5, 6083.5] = 31.84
